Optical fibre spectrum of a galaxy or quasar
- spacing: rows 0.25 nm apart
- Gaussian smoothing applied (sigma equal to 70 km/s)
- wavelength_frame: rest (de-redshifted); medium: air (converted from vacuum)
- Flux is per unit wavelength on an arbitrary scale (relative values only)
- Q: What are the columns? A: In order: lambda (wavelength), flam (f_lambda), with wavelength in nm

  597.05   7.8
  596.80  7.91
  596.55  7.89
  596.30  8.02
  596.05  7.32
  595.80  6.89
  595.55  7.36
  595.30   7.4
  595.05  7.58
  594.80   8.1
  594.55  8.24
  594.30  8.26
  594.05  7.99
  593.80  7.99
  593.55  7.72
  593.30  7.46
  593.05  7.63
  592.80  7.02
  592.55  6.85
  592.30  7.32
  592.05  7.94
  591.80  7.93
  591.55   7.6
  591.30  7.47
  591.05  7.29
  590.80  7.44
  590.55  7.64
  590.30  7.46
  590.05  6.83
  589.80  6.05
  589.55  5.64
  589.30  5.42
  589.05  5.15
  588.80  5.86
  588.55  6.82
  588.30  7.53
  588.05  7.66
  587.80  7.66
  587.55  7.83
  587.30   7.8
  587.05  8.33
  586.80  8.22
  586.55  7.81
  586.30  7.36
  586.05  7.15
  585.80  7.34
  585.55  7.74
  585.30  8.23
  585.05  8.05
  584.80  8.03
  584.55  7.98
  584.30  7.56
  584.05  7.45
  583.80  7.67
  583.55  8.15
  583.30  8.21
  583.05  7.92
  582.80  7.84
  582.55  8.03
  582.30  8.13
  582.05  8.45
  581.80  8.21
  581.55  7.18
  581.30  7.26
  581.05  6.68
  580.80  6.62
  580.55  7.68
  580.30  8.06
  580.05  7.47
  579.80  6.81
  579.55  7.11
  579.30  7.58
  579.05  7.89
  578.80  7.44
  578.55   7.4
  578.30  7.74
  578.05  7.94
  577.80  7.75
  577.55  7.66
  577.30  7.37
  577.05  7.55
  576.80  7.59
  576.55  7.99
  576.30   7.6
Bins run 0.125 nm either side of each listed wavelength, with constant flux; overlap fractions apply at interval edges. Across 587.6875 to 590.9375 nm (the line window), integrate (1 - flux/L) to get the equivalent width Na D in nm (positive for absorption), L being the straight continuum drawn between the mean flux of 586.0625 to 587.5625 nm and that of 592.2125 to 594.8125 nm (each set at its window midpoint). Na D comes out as 0.45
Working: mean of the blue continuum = 7.84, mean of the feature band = 6.7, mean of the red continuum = 7.68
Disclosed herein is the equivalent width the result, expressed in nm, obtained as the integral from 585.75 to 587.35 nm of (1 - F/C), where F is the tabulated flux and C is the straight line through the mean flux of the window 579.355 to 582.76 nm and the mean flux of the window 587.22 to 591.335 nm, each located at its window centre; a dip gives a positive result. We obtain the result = -0.14 nm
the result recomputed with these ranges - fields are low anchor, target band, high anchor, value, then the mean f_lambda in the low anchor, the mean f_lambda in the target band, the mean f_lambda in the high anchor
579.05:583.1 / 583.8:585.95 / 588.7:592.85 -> -0.14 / 7.57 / 7.78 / 6.88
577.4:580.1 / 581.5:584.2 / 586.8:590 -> -0.26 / 7.53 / 7.95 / 6.87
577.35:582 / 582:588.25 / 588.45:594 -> -0.50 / 7.49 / 7.85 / 7.04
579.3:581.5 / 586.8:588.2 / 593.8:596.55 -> -0.08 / 7.23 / 7.88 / 7.74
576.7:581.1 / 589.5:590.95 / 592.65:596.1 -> 0.13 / 7.48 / 6.91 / 7.64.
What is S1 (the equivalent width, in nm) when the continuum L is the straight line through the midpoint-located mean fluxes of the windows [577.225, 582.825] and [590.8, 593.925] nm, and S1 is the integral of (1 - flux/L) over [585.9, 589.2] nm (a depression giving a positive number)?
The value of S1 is 0.101 nm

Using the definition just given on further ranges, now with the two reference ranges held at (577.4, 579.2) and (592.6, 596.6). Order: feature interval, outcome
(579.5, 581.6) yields 0.128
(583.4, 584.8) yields -0.022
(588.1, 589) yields 0.116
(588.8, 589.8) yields 0.277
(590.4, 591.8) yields 0.025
